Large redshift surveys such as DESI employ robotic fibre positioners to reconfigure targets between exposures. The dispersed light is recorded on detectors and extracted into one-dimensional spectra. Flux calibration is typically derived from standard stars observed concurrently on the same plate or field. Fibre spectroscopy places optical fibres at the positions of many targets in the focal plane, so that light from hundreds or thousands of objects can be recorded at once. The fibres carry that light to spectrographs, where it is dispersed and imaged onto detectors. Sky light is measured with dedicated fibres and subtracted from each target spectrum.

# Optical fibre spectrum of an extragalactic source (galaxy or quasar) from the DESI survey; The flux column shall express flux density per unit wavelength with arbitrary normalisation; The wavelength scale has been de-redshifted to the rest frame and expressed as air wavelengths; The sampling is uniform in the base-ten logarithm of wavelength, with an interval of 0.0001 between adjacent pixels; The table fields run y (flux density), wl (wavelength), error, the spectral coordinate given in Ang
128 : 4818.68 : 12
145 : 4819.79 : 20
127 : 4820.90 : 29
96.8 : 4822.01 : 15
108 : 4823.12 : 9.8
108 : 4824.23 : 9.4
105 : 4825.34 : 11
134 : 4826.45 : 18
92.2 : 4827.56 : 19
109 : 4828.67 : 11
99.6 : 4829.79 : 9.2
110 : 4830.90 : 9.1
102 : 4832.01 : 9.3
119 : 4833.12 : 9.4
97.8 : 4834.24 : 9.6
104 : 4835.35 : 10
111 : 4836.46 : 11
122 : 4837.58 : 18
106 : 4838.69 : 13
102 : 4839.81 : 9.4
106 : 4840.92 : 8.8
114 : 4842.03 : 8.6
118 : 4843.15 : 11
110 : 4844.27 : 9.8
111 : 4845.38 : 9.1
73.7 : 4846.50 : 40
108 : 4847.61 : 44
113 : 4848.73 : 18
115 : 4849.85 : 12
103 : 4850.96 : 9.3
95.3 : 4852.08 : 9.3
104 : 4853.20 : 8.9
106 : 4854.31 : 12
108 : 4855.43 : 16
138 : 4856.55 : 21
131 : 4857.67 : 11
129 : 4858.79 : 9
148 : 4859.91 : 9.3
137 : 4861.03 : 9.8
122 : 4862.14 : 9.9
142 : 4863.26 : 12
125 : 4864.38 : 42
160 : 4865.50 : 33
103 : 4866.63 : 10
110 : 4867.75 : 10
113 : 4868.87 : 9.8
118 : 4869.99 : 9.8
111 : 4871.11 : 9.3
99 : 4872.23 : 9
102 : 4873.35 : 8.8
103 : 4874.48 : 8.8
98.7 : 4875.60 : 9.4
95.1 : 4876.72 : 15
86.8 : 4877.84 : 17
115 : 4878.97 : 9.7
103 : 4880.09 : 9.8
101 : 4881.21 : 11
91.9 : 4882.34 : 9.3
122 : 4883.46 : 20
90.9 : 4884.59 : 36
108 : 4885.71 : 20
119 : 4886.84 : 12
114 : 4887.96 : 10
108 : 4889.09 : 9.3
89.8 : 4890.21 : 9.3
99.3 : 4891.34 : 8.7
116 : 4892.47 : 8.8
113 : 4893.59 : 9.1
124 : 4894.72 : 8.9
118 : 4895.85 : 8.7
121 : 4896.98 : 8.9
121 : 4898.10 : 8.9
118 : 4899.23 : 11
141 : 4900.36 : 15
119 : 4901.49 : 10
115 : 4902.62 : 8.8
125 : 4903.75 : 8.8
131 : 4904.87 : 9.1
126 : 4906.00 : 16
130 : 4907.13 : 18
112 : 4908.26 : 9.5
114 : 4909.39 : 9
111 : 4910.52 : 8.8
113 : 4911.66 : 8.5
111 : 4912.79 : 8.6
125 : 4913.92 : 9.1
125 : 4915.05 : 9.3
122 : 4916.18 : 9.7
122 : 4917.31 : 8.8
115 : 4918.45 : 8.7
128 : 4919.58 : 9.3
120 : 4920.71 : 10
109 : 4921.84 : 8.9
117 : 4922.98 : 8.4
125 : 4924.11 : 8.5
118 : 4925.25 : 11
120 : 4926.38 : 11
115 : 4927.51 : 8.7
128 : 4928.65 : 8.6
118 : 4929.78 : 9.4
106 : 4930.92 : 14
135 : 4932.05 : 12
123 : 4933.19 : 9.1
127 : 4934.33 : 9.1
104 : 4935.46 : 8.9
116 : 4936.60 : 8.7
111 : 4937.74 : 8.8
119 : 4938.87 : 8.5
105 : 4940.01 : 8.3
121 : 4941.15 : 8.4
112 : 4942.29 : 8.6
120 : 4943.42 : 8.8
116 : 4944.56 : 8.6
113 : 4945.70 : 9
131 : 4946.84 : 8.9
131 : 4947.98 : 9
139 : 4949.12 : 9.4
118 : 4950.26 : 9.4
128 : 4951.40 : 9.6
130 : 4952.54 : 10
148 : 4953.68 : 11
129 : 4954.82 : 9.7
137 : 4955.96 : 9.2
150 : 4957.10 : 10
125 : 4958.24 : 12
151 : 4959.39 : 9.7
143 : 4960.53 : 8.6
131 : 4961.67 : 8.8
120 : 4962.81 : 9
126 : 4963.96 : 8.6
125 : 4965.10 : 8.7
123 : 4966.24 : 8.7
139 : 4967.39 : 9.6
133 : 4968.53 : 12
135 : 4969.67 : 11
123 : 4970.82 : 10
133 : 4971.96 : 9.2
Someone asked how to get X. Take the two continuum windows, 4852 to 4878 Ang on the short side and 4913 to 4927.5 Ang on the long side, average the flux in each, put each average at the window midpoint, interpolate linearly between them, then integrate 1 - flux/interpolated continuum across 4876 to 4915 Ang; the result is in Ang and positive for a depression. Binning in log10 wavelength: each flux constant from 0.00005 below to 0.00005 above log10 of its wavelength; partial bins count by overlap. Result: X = 1.8 Ang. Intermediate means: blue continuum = 117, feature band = 113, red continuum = 120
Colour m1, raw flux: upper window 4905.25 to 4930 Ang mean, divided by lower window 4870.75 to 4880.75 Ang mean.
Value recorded 1.18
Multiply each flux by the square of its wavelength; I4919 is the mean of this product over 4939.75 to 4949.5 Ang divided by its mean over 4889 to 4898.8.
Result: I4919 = 1.10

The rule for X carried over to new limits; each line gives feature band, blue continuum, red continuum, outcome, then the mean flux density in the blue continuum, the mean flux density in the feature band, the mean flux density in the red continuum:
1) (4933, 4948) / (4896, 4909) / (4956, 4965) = 1.6 Ang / 123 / 117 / 135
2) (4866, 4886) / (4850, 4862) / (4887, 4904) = 2.4 Ang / 120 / 104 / 116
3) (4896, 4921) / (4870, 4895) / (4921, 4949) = -2.1 Ang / 105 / 121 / 119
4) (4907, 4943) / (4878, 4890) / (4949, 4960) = 1.5 Ang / 106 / 118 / 135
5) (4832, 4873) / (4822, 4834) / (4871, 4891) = -3.5 Ang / 108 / 115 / 103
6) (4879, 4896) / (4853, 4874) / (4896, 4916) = 1.9 Ang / 122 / 108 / 121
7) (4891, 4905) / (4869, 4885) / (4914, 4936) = -1.2 Ang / 103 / 120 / 120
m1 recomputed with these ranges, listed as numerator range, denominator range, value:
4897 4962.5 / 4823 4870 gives 1.08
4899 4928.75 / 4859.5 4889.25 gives 1.07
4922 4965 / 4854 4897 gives 1.09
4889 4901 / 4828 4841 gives 1.08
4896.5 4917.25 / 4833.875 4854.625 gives 1.14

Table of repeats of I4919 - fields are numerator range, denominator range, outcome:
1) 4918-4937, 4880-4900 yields 1.10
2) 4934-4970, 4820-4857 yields 1.22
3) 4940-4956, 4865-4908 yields 1.14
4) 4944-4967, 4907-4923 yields 1.13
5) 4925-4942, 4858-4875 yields 0.99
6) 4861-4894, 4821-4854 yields 1.05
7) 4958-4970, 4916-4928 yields 1.13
